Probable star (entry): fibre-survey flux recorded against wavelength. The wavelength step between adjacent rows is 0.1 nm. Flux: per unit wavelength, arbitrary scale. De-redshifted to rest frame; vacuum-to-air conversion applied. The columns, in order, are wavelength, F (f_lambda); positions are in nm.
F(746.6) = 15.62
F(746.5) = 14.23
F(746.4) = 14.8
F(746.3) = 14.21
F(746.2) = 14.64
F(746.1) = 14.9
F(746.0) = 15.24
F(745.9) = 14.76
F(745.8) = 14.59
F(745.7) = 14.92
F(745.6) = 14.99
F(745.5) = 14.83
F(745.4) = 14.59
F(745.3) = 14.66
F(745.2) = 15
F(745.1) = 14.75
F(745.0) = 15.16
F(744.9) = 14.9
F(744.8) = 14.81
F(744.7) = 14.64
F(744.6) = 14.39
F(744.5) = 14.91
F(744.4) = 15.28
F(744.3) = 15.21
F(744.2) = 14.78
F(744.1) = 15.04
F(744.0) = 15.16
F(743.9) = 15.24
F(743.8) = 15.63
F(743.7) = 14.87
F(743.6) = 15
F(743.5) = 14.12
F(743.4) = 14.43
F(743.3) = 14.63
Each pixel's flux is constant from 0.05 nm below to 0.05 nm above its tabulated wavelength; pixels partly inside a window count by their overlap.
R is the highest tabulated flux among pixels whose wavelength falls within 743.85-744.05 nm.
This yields 15.24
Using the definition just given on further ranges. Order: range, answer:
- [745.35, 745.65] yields 14.99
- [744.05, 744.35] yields 15.21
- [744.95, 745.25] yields 15.16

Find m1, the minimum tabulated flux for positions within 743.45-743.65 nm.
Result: 14.12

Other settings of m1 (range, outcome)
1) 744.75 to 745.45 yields 14.59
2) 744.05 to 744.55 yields 14.78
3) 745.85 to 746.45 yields 14.21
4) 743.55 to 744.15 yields 14.87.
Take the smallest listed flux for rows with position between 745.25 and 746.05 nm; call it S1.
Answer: 14.59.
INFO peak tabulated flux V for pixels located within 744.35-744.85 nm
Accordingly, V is 15.28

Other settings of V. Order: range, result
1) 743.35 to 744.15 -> 15.63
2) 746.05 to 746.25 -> 14.9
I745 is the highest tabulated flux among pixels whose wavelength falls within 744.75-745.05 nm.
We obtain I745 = 15.16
